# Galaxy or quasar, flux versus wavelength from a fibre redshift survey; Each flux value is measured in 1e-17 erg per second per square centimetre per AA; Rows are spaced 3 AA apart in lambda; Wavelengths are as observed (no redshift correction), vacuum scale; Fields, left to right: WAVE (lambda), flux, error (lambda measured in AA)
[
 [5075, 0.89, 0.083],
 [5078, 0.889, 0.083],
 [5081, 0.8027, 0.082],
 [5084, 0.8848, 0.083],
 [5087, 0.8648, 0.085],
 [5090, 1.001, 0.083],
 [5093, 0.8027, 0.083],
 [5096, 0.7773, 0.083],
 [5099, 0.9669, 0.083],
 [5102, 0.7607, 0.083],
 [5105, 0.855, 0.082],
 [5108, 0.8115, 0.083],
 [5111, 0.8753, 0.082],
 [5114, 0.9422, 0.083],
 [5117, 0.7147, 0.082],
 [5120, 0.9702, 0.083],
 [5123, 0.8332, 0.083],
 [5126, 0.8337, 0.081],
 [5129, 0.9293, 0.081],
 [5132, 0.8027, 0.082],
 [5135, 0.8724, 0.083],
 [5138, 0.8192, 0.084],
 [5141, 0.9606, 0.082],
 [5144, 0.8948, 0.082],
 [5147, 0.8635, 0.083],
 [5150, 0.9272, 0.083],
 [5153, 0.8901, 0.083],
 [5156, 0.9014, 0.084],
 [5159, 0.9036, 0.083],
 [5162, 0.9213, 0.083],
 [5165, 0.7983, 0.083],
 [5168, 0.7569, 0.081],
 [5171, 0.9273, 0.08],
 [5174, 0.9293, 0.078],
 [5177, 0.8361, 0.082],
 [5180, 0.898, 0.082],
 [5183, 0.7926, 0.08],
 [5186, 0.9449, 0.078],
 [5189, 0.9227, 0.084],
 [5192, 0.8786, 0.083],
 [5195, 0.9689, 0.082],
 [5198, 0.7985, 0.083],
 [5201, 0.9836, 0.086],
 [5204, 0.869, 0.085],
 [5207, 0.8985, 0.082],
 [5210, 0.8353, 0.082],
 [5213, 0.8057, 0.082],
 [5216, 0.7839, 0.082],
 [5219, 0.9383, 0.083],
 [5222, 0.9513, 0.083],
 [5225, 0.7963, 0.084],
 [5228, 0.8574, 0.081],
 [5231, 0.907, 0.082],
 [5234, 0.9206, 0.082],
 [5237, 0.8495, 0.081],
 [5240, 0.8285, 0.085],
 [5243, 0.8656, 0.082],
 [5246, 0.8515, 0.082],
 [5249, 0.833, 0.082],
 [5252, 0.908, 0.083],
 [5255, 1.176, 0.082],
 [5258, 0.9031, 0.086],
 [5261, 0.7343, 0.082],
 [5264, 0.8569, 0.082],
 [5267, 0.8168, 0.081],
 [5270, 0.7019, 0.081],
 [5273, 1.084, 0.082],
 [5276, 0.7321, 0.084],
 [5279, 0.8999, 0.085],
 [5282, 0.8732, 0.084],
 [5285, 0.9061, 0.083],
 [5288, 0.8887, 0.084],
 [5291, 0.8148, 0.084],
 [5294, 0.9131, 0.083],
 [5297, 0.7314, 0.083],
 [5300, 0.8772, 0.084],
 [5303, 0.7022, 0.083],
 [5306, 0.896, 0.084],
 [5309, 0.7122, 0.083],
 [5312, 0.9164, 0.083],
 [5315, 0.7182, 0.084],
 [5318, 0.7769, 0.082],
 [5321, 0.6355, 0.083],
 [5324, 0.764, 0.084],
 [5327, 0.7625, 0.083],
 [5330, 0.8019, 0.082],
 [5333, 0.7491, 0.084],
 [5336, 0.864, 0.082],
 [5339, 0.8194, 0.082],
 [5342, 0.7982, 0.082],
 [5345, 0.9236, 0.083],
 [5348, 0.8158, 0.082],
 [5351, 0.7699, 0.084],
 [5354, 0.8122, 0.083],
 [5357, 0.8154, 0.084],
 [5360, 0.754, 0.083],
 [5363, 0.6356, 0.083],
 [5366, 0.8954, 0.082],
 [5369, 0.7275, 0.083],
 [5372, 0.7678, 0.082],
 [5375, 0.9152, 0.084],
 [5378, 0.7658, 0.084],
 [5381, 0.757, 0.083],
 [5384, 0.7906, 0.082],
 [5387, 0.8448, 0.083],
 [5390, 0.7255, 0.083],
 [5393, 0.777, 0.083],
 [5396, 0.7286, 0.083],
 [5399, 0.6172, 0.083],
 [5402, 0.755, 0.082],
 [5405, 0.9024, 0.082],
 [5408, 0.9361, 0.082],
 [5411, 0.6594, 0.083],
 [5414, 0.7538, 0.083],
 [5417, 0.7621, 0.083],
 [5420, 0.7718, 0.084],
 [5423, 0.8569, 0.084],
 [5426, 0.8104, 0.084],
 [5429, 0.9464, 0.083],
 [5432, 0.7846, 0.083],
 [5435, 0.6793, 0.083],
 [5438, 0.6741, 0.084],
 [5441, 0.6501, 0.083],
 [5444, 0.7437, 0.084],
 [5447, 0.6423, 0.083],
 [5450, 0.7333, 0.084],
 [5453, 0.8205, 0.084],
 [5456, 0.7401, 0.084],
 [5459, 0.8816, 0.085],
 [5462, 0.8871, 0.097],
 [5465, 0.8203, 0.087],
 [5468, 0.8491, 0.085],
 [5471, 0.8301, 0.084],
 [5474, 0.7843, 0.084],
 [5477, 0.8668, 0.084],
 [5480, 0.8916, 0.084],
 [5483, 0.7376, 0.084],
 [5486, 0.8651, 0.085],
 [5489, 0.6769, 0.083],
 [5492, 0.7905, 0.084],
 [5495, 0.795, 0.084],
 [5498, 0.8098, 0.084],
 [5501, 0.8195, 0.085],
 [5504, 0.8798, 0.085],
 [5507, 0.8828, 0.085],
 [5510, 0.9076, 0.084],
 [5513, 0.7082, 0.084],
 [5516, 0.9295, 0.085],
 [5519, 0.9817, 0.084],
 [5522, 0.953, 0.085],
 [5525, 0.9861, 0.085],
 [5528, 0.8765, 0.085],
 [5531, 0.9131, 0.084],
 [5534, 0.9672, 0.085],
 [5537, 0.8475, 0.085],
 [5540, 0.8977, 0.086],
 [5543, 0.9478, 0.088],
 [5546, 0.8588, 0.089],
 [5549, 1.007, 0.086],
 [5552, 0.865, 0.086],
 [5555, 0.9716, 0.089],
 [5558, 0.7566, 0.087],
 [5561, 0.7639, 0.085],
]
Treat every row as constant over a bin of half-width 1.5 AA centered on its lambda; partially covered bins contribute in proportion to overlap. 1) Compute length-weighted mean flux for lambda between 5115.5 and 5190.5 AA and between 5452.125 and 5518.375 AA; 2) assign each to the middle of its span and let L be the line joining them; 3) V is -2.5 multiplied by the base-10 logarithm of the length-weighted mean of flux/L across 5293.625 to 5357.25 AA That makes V 0.07 mag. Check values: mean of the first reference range 0.874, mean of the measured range 0.797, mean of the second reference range 0.828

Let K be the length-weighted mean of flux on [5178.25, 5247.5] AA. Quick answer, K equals 0.876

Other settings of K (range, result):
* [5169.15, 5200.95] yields 0.893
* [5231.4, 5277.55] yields 0.872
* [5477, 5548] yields 0.867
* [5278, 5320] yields 0.827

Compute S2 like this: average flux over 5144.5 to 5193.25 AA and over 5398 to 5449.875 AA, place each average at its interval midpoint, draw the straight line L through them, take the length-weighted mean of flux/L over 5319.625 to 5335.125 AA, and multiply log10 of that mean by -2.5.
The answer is 0.08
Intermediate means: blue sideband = 0.881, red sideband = 0.762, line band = 0.748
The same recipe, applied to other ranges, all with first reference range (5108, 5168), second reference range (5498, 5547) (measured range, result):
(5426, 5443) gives 0.182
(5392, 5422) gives 0.158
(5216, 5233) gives -0.006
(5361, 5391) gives 0.134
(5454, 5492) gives 0.094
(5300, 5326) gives 0.146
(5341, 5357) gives 0.077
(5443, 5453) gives 0.228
